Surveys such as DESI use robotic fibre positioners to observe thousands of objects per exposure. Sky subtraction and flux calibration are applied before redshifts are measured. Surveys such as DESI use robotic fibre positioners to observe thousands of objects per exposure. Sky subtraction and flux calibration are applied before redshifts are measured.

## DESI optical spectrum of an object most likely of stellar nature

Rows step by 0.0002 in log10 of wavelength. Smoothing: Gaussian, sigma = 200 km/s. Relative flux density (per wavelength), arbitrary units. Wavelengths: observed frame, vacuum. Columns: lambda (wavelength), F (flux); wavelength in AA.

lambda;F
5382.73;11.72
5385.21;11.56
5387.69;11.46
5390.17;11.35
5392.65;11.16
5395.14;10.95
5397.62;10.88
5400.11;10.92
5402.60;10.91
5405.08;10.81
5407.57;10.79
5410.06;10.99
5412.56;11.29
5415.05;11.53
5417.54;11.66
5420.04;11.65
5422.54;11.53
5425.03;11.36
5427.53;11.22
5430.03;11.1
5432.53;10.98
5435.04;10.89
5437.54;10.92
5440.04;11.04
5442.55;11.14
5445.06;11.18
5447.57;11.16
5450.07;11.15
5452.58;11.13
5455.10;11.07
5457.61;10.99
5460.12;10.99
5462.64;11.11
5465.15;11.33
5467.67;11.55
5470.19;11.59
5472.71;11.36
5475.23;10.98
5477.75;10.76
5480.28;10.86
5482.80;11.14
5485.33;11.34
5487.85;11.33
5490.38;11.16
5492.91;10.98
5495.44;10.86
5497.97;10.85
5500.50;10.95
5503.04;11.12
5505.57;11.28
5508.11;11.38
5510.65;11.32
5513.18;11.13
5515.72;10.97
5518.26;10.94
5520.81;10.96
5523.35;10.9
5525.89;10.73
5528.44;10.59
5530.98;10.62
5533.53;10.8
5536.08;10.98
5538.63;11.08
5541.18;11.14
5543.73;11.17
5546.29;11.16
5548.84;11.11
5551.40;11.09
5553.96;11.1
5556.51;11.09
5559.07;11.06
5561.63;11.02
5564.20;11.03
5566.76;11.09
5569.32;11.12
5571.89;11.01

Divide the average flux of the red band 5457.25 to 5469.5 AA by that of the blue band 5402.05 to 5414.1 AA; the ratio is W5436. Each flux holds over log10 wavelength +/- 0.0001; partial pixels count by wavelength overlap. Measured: 1.02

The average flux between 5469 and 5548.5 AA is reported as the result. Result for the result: 11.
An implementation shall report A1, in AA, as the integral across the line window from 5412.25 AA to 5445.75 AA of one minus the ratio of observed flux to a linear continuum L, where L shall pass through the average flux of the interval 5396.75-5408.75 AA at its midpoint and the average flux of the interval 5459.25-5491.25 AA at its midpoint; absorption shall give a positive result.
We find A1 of -0.8 AA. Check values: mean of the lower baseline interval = 10.9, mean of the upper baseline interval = 11.2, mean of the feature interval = 11.2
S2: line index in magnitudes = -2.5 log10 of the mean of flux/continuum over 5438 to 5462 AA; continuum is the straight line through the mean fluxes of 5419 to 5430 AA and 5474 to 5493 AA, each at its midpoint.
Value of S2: 0.02 mag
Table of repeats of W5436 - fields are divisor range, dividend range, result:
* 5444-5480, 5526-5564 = 0.98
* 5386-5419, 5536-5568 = 1.00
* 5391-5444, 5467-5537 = 0.99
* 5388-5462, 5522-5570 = 0.99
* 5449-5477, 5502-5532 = 0.98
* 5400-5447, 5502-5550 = 0.99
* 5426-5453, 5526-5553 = 0.99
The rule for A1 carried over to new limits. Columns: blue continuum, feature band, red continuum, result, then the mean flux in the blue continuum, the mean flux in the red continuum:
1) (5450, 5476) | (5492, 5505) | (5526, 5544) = 0.1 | 11.2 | 10.9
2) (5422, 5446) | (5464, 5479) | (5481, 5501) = -0.2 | 11.1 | 11.1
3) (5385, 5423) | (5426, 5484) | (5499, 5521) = 0.2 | 11.2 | 11.1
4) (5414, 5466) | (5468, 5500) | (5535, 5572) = 0.1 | 11.2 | 11.1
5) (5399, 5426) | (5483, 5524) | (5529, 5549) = -0.1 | 11.2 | 11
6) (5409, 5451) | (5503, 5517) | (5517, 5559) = -0.2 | 11.2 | 11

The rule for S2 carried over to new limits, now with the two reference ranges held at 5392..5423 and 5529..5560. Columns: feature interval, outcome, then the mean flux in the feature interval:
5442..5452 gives -0.005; 11.2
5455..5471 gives -0.014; 11.2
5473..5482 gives 0.015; 10.9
